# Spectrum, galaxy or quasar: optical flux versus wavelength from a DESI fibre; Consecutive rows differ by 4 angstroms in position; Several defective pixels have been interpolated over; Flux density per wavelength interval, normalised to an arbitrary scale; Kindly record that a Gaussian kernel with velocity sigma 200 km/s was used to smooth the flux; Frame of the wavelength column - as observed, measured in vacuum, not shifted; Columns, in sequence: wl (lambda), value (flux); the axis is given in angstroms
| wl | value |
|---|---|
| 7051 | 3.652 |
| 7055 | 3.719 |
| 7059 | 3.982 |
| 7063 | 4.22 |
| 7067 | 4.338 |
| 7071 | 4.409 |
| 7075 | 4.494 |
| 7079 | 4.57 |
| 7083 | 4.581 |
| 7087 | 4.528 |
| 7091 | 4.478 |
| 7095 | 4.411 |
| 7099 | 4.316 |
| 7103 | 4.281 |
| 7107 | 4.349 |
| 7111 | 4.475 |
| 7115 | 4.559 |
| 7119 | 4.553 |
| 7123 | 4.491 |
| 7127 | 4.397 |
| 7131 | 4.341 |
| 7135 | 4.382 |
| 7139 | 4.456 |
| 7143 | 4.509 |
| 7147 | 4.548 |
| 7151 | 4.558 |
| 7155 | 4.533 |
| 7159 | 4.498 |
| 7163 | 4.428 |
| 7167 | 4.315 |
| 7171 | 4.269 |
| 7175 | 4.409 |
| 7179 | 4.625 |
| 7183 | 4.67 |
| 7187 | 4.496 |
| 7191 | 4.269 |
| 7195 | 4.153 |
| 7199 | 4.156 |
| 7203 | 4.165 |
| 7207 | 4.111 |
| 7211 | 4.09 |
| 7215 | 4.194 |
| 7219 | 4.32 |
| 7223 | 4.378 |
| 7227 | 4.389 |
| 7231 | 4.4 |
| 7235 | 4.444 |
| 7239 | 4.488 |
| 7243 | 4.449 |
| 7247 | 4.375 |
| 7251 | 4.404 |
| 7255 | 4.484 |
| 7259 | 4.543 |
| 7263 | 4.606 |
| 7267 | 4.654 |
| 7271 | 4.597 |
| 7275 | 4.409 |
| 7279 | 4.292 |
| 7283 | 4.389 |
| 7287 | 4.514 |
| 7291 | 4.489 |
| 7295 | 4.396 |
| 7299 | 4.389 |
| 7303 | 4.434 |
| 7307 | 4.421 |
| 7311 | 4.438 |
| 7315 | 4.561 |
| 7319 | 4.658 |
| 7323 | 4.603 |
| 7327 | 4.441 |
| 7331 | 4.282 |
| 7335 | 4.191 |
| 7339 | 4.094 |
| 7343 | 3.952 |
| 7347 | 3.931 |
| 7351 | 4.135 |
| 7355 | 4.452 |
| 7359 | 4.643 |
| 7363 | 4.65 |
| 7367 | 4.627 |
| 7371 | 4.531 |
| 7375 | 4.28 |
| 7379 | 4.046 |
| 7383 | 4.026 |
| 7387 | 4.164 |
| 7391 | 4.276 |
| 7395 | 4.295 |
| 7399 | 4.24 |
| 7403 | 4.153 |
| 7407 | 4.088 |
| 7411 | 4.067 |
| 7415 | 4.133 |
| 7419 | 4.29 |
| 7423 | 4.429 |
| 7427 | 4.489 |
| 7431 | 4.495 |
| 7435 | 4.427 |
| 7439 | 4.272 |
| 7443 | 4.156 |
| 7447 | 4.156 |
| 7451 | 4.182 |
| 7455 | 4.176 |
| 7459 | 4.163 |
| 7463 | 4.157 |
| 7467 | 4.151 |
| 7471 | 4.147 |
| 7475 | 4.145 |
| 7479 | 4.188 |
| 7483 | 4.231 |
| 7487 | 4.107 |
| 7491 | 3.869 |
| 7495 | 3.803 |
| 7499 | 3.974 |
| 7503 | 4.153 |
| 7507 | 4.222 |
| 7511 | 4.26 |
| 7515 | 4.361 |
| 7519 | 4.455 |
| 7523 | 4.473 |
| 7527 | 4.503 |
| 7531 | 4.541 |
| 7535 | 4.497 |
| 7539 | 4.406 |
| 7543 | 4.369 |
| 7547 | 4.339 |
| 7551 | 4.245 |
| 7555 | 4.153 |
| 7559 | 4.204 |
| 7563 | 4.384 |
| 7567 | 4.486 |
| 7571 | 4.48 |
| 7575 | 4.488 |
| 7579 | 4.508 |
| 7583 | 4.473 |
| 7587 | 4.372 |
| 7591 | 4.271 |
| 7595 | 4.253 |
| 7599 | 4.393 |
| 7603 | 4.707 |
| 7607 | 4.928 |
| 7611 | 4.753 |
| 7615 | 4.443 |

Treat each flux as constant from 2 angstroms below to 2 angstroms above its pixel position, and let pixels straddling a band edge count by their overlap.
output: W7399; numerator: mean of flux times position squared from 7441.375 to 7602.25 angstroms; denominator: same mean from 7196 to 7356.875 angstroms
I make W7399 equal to 1.05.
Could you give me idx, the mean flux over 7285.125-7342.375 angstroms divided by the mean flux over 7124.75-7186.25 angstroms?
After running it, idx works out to 0.99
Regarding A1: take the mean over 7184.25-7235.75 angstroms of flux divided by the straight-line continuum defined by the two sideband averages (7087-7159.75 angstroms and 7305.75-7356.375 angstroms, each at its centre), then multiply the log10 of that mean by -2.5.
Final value 0.03 mag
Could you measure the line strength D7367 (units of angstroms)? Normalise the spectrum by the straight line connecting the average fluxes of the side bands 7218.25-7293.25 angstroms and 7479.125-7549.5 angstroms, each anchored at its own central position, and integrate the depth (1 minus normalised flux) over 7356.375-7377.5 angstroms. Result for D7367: -0.8 angstroms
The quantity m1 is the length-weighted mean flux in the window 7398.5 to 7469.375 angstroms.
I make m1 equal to 4.23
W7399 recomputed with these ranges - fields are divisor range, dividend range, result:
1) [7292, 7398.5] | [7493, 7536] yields 1.03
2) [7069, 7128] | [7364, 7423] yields 1.03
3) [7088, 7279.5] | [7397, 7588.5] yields 1.05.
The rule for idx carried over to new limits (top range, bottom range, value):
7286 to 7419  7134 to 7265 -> 0.98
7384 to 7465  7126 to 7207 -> 0.96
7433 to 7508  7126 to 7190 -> 0.93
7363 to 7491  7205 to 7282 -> 0.96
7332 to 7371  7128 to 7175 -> 0.97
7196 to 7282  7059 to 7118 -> 0.99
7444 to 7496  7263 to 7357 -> 0.94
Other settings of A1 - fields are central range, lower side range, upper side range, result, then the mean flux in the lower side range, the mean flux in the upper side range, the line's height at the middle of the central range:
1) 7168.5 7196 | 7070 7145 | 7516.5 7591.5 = 0.006 mag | 4.45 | 4.4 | 4.44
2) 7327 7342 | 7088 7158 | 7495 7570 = 0.045 mag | 4.45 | 4.32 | 4.38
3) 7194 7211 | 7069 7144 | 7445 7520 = 0.060 mag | 4.45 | 4.15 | 4.37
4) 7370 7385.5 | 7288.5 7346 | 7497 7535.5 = 0.042 mag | 4.38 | 4.34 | 4.36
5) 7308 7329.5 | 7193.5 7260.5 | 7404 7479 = -0.060 mag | 4.33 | 4.23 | 4.28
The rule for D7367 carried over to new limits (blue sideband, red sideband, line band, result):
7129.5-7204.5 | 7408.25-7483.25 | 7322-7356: 0.69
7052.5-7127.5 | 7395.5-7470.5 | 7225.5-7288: -2.33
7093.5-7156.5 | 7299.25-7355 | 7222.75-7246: -0.24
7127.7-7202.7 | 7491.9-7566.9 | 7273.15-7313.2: -0.40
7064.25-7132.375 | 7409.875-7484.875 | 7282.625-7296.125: -0.40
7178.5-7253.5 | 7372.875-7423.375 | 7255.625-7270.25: -0.98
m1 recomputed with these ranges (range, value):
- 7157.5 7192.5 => 4.44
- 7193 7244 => 4.28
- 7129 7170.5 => 4.45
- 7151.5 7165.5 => 4.49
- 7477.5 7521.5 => 4.15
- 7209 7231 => 4.29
